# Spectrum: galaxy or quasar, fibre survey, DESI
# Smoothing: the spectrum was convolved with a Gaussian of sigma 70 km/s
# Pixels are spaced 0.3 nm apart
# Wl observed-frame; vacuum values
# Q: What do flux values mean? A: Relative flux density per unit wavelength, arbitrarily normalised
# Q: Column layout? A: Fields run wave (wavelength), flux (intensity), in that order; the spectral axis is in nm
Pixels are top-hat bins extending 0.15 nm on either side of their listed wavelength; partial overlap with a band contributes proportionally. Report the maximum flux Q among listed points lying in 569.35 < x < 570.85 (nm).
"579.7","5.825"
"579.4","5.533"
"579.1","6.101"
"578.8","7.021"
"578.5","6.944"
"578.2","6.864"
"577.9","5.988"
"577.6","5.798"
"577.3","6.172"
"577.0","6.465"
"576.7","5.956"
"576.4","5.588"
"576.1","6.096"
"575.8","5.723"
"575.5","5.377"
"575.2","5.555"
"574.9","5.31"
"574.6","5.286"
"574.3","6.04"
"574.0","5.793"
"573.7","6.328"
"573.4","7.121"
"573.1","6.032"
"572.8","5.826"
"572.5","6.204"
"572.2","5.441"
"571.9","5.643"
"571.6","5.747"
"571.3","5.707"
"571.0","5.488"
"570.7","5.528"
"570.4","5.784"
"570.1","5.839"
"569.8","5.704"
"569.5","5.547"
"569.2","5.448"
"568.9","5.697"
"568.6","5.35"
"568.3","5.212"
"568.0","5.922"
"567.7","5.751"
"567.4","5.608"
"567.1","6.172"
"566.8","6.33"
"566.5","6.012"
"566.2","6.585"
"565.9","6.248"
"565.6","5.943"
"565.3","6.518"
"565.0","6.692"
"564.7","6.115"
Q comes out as 5.839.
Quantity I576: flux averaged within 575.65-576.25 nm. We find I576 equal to 5.91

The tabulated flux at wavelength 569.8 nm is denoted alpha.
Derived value 5.704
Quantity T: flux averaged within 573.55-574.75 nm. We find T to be 5.86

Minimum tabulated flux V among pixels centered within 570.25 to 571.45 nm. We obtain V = 5.488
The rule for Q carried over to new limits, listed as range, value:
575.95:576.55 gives 6.096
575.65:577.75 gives 6.465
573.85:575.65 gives 6.04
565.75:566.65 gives 6.585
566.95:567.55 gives 6.172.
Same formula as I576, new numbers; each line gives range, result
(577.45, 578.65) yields 6.4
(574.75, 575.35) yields 5.43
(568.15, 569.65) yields 5.45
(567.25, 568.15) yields 5.76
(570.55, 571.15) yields 5.51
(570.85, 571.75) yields 5.65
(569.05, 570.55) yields 5.66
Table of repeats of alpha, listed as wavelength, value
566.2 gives 6.585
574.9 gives 5.31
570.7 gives 5.528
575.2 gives 5.555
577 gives 6.465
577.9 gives 5.988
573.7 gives 6.328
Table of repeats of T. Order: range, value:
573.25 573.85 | 6.72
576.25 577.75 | 6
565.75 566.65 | 6.28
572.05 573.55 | 6.12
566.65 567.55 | 6.04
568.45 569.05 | 5.52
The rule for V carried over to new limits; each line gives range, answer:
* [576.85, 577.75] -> 5.798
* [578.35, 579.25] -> 6.101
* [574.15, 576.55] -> 5.286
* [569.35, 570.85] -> 5.528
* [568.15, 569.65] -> 5.212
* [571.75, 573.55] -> 5.441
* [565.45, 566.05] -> 5.943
